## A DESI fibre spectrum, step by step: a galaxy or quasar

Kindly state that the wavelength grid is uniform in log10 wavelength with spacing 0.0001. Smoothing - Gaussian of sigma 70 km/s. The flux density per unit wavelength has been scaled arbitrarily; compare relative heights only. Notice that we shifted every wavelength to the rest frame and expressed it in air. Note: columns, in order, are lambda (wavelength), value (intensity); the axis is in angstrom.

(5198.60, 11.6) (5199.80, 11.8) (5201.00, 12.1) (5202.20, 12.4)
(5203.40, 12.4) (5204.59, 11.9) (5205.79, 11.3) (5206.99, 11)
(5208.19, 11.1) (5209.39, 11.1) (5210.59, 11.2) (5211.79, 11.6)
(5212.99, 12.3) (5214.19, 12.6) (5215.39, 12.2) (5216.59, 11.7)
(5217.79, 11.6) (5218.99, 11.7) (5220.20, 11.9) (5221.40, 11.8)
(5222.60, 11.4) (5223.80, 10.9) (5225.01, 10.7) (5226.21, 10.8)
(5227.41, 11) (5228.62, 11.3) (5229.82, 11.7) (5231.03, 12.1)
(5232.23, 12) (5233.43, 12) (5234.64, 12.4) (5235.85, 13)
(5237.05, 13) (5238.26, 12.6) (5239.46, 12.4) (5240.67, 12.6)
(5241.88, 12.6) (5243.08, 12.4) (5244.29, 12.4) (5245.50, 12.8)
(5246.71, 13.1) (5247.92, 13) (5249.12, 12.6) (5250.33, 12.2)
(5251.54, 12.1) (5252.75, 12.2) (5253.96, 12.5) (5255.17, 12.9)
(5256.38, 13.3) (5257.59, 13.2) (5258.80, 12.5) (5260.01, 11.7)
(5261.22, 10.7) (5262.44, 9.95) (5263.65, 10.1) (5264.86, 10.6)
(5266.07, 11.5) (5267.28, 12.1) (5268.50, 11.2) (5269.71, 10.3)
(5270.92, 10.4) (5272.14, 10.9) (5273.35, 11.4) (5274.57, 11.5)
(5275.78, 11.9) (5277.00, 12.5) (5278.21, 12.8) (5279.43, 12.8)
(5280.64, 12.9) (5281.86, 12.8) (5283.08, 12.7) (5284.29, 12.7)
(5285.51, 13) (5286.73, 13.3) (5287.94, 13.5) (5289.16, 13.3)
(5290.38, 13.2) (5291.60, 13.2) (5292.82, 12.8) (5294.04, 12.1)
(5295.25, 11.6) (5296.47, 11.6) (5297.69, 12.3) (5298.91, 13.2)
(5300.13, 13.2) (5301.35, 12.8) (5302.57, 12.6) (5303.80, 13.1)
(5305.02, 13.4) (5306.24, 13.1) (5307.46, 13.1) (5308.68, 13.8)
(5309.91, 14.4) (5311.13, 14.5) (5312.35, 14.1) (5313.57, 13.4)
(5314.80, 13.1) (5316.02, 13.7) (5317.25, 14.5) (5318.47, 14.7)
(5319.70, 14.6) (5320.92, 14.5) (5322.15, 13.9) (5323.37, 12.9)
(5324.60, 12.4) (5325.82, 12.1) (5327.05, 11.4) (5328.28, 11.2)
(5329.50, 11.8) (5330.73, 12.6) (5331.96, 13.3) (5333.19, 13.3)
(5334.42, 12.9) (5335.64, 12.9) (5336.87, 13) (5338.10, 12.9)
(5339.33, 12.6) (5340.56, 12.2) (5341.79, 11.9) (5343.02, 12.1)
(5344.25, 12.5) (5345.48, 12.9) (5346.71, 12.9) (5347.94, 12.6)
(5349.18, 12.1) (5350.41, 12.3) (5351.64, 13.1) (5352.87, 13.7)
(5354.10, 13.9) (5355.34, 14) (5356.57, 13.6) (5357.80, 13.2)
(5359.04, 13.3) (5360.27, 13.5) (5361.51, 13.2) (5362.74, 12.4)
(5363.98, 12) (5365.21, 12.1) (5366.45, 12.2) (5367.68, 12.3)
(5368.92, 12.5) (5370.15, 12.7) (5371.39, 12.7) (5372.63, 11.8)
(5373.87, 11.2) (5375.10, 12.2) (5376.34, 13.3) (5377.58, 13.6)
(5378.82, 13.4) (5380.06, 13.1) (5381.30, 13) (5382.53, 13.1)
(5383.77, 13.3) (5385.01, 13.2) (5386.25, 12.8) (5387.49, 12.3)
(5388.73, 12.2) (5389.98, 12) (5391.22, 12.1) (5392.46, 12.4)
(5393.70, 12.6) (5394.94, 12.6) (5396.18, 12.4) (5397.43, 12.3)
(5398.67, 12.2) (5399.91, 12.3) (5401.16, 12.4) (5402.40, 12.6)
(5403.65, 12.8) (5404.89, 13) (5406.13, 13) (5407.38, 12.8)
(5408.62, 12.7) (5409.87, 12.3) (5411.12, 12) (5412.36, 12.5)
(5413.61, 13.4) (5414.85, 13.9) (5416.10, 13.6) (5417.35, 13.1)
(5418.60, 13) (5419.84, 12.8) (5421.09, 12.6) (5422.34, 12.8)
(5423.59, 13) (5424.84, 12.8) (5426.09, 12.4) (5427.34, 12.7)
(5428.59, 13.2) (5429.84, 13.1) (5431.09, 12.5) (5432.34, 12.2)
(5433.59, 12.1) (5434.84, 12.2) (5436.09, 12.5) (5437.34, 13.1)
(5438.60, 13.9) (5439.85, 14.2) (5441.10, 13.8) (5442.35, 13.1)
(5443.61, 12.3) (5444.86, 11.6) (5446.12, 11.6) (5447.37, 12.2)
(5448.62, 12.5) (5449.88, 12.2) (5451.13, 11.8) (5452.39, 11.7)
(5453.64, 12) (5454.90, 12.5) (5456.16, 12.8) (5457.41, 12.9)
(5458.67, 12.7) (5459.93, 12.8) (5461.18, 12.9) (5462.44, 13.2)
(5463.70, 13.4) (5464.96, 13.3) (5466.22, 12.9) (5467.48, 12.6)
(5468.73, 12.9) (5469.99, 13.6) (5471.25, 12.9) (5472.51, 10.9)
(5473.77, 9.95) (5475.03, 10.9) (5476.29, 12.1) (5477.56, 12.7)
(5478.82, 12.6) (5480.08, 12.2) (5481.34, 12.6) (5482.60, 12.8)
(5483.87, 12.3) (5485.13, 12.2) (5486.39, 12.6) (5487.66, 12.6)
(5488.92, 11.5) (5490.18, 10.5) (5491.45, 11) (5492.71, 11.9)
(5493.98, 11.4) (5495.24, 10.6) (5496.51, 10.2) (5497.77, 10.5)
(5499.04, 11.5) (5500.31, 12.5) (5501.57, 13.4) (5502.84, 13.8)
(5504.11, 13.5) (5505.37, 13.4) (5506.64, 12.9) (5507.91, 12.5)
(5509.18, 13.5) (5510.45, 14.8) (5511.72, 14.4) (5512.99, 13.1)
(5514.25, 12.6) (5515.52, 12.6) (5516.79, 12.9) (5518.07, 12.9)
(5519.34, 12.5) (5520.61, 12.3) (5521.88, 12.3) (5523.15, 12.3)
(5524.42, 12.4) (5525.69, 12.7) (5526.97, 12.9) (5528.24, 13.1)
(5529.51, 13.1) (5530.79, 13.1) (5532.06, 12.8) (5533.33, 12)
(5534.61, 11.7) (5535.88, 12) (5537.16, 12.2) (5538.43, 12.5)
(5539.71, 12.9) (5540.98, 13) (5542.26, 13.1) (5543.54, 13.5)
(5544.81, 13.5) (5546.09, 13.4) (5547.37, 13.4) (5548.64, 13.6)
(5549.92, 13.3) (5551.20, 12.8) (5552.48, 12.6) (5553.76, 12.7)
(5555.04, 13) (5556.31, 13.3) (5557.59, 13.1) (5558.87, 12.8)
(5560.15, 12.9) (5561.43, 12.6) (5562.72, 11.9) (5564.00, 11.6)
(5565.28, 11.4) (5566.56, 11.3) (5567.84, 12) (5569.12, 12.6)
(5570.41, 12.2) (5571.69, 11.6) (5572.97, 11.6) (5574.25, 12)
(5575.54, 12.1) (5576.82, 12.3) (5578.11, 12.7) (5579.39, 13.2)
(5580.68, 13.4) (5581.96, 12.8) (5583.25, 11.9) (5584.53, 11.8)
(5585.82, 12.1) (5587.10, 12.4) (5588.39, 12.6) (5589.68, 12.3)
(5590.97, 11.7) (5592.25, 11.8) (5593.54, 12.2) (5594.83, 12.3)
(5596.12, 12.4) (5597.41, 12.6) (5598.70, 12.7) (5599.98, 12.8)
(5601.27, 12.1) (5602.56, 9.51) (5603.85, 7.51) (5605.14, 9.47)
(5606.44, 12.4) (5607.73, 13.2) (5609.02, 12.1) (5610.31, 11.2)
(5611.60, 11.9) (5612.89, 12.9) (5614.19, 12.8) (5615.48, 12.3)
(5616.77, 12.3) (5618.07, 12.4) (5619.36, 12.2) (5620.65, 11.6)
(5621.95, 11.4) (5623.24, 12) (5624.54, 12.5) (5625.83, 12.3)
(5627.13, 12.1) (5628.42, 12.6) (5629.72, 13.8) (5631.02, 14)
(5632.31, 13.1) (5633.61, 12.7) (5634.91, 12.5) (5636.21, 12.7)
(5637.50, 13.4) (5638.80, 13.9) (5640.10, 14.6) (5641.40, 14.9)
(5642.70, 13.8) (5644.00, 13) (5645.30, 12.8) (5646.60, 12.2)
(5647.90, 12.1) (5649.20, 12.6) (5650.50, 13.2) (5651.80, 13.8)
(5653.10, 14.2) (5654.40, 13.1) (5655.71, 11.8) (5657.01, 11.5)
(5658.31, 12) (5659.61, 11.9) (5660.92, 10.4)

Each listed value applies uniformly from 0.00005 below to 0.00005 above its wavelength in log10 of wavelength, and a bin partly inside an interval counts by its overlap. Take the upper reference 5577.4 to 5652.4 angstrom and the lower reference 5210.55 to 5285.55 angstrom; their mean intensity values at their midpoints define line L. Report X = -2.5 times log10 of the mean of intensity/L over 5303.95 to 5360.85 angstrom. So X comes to -0.09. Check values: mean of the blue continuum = 12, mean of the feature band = 13.1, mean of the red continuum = 12.4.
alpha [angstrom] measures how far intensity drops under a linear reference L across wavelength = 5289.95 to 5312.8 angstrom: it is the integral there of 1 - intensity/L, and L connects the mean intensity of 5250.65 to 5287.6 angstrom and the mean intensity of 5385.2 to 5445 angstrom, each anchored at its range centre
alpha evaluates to -1.7 angstrom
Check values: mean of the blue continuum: 12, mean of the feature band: 13.1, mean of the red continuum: 12.7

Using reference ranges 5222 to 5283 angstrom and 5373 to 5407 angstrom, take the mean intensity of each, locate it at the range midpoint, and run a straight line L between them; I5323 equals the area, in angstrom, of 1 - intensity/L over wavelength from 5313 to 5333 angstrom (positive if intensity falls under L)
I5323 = -1.34 angstrom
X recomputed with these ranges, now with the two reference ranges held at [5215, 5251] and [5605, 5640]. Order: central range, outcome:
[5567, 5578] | 0.03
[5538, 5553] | -0.06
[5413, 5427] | -0.06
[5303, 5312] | -0.12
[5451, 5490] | -0.01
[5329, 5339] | -0.06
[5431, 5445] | -0.05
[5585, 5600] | 0.02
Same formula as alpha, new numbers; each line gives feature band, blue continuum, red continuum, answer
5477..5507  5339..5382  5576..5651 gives 1.07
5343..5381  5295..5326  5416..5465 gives 0.89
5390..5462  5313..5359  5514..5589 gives 0.92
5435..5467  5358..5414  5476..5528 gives -0.48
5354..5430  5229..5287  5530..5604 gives -3.12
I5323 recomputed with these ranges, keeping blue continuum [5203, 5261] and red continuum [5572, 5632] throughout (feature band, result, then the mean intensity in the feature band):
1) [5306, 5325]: -2.8 angstrom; 13.8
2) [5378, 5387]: -0.8 angstrom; 13.1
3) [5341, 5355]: -0.8 angstrom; 12.7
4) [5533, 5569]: -1.6 angstrom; 12.7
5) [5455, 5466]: -0.8 angstrom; 13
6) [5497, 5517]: -1.4 angstrom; 13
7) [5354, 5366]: -1.0 angstrom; 13.1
